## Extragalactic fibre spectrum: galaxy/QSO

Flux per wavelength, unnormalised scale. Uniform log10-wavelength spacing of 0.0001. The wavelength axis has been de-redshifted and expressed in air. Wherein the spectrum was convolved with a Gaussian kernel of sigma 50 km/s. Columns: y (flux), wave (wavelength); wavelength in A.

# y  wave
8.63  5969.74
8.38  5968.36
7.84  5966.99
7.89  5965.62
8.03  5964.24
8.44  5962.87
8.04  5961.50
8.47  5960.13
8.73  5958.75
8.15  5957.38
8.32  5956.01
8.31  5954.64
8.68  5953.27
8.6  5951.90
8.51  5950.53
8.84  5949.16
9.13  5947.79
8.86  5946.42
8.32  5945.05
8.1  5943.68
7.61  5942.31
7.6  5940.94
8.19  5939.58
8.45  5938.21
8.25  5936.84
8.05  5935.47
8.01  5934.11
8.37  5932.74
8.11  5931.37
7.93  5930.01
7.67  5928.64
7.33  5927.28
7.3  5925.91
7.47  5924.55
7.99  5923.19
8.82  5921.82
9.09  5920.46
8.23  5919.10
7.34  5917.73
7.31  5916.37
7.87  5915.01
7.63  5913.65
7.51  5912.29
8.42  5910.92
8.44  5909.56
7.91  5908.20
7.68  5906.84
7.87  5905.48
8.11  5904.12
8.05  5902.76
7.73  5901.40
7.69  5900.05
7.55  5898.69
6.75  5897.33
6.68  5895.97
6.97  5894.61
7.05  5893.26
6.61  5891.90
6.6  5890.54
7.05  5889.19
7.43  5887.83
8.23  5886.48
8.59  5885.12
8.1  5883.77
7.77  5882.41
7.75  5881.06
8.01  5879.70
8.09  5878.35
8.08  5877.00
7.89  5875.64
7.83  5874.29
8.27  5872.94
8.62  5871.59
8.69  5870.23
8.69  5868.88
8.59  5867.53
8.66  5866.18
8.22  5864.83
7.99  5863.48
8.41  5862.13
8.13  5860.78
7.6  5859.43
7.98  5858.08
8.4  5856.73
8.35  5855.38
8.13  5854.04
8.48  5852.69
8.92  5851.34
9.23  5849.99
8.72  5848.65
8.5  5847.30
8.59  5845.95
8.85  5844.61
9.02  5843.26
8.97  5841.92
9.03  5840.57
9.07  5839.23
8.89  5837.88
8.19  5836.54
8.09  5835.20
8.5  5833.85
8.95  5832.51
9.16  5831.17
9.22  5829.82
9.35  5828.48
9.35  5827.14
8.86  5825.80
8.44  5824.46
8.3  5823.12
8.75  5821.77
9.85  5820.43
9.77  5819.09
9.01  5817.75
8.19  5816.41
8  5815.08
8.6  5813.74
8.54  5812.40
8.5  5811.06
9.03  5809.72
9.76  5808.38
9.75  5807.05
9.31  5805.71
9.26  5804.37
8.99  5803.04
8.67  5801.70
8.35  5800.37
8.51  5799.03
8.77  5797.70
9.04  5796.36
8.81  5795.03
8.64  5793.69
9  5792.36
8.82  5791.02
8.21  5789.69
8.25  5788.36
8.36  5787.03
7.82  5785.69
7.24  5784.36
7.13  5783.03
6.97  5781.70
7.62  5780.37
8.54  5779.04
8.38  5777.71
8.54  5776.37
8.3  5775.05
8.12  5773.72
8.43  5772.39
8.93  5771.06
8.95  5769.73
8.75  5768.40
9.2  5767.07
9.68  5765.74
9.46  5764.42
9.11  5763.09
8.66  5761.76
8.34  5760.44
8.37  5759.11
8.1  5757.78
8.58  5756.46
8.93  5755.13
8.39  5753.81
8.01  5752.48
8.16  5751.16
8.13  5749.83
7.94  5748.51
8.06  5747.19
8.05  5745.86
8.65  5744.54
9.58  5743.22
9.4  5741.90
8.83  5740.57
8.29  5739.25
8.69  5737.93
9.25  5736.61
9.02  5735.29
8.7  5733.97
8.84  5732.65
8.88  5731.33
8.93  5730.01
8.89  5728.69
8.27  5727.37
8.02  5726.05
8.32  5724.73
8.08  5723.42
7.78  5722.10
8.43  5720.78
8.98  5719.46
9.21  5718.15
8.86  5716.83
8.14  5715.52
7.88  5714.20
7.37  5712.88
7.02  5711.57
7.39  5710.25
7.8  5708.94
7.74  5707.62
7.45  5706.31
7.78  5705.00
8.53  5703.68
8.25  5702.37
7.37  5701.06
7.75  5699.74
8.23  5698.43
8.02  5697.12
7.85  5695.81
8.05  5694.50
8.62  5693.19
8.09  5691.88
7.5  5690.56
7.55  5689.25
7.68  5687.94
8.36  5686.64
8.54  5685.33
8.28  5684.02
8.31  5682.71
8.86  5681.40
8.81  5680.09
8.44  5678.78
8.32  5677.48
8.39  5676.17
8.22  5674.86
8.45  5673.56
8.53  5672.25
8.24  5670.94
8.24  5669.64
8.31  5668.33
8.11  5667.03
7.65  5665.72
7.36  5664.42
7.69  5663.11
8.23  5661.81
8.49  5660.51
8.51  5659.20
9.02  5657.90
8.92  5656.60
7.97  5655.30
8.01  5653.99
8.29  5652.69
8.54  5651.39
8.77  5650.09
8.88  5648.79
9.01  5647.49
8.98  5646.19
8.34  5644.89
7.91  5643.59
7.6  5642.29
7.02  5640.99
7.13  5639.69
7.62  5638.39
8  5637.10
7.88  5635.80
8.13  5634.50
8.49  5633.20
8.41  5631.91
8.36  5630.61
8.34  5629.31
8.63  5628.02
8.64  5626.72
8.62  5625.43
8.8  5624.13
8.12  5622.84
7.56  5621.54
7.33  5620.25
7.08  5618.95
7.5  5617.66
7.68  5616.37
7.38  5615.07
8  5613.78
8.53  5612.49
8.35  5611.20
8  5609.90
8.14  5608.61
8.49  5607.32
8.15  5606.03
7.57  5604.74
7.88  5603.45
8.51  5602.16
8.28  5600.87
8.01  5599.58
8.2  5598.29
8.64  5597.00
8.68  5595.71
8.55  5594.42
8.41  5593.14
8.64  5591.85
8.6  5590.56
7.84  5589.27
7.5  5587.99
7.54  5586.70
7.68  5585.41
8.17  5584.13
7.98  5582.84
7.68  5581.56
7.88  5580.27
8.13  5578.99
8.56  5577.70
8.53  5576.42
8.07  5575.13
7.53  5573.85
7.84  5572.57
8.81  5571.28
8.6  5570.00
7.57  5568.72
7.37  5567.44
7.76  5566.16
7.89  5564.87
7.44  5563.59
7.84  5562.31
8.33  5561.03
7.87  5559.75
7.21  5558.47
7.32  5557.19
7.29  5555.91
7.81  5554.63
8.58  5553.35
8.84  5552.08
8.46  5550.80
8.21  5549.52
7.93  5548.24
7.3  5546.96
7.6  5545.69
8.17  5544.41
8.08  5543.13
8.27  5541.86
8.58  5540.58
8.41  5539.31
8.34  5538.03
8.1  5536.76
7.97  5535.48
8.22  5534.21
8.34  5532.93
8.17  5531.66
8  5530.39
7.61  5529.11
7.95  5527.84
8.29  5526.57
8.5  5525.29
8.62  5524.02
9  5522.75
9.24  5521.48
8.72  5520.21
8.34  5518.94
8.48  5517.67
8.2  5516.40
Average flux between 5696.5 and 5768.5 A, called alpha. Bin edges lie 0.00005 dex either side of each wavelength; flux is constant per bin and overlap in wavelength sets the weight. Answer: 8.41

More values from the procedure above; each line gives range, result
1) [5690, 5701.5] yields 7.95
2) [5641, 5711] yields 8.18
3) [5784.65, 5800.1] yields 8.53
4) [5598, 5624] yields 7.95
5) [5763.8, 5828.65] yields 8.67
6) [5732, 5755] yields 8.6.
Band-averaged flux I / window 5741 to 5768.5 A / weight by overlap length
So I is 8.64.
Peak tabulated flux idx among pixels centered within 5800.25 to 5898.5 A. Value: 9.85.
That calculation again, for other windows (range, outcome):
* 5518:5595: 9.24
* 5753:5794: 9.68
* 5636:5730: 9.21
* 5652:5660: 9.02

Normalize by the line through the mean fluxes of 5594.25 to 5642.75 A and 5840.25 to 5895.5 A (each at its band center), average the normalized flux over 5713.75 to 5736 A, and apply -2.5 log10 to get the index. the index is -0.06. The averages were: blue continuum 8.06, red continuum 8.16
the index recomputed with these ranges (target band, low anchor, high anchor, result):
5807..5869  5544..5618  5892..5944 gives -0.11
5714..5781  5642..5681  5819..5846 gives 0.01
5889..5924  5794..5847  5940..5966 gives 0.12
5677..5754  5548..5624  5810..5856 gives 0.02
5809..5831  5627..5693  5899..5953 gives -0.09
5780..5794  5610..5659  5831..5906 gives 0.02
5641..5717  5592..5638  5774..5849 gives 0.02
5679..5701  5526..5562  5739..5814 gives 0.03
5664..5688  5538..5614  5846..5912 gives -0.03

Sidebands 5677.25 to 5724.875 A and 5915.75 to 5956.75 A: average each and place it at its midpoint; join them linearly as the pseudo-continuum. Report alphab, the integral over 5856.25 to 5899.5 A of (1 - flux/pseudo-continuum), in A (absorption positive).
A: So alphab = 1.6 A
